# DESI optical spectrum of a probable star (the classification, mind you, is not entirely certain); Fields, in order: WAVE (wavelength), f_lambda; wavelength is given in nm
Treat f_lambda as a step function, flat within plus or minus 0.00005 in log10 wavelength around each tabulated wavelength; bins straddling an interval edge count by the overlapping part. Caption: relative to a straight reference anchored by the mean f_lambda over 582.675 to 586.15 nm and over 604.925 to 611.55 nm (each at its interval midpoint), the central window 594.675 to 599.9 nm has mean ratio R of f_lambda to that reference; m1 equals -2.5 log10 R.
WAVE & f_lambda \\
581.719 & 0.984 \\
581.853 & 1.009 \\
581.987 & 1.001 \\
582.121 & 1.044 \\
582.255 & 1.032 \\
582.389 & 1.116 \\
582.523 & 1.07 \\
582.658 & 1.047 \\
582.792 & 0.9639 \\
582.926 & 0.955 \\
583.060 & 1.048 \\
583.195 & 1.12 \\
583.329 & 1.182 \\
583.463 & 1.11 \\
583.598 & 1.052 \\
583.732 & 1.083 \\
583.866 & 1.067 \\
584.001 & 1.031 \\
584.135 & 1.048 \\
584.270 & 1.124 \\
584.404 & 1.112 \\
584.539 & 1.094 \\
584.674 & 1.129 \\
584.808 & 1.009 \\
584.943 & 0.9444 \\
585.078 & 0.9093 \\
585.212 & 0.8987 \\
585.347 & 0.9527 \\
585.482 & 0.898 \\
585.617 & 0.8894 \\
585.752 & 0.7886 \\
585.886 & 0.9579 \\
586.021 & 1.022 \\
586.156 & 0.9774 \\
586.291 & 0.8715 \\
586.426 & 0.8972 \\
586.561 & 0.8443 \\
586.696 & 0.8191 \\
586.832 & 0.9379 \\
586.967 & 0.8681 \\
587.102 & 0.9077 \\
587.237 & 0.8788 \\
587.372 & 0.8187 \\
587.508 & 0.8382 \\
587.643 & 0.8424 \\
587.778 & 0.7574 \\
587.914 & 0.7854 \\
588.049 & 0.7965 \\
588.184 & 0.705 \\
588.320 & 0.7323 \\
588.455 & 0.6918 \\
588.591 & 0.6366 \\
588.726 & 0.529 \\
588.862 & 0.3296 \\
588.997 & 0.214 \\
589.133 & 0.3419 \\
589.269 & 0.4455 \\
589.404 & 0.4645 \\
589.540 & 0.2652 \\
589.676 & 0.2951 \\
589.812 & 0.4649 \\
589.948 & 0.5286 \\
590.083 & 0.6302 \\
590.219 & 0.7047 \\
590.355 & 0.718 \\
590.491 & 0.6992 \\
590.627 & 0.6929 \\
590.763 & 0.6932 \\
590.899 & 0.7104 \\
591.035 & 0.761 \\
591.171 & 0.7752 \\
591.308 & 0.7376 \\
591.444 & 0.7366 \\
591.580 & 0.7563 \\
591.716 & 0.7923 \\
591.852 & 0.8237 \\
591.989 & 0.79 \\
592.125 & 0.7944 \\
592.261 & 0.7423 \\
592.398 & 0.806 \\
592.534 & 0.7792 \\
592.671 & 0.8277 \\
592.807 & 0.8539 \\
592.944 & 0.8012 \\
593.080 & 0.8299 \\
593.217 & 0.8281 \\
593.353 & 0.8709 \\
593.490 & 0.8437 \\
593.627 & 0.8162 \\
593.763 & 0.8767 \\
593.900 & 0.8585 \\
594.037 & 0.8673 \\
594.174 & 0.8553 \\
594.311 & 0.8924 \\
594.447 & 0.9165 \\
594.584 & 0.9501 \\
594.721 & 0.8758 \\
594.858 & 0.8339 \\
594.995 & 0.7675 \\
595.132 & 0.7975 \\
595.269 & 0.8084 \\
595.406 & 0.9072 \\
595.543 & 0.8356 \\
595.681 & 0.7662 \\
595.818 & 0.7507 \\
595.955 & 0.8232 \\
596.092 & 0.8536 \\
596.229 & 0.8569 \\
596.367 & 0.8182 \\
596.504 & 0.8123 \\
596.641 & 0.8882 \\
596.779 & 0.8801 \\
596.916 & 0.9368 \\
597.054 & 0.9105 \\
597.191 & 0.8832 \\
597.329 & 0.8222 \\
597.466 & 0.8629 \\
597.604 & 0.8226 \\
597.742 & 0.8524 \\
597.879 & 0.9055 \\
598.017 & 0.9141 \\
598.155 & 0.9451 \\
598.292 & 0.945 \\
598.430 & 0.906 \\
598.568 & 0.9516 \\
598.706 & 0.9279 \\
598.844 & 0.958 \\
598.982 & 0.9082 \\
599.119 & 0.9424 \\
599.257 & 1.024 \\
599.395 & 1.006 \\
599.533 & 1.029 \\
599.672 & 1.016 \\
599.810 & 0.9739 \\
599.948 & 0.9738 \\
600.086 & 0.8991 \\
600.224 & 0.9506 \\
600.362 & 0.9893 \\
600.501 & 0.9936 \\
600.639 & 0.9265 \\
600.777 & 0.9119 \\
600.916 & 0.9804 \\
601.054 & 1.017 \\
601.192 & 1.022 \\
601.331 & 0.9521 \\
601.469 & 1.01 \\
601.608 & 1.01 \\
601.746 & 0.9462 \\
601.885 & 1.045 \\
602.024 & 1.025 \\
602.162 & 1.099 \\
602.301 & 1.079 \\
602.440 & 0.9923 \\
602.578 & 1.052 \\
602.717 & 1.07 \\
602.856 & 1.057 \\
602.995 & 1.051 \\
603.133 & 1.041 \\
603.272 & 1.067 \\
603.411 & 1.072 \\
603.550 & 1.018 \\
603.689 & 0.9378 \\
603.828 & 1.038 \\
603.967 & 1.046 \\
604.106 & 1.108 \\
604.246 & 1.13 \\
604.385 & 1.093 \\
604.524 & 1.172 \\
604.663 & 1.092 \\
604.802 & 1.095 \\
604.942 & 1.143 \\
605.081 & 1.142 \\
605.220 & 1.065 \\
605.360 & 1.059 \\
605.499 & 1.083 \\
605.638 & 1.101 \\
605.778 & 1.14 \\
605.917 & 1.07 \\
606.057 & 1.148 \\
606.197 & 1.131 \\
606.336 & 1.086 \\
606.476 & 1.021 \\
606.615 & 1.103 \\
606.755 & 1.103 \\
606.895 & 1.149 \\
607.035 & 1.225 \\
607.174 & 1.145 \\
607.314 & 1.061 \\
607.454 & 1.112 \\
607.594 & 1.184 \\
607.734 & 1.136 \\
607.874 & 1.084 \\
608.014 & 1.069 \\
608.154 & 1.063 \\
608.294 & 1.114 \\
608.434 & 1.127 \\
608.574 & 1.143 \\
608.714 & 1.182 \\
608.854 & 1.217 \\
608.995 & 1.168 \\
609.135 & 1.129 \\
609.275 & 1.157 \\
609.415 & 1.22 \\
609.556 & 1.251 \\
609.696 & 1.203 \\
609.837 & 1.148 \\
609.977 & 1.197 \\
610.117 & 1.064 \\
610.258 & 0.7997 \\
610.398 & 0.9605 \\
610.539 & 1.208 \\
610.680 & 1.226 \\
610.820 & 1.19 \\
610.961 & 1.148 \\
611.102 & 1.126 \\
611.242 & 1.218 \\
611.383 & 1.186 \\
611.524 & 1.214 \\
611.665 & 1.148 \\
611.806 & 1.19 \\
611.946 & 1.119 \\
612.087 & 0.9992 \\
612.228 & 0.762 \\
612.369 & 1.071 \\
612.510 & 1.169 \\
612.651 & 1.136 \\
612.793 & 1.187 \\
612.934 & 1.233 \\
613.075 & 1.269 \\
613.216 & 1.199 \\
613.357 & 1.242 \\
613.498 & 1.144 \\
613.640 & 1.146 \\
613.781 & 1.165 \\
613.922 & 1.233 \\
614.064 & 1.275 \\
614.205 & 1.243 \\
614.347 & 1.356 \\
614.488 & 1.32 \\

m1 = 0.210 mag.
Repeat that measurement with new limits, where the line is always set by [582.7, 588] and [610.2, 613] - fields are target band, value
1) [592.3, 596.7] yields 0.21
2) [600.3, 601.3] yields 0.08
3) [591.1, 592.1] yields 0.27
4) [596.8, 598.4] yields 0.16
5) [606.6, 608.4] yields -0.03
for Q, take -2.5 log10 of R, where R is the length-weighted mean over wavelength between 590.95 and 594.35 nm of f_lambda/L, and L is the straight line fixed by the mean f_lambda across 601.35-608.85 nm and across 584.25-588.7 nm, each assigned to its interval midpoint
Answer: 0.17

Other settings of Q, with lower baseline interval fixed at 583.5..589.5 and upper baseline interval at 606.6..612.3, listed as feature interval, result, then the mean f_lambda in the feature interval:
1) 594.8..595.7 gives 0.16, 0.819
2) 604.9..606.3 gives -0.03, 1.11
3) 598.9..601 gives 0.04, 0.969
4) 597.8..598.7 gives 0.07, 0.927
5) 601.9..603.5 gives -0.01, 1.05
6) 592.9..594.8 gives 0.08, 0.864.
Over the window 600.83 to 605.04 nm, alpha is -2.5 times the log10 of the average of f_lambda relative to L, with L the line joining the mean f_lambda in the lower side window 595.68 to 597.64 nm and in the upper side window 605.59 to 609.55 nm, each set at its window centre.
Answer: -0.04 mag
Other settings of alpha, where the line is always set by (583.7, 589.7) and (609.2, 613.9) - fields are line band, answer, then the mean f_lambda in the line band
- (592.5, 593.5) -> 0.08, 0.83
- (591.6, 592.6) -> 0.12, 0.788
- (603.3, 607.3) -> -0.04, 1.1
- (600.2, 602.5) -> 0.01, 0.998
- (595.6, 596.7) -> 0.14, 0.821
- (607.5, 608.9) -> -0.03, 1.13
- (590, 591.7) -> 0.20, 0.719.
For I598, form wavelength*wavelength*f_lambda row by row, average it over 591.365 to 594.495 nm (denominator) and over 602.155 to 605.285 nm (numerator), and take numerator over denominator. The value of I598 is 1.35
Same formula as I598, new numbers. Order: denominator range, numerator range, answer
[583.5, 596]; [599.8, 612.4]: 1.43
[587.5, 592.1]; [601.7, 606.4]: 1.77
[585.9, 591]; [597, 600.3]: 1.40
